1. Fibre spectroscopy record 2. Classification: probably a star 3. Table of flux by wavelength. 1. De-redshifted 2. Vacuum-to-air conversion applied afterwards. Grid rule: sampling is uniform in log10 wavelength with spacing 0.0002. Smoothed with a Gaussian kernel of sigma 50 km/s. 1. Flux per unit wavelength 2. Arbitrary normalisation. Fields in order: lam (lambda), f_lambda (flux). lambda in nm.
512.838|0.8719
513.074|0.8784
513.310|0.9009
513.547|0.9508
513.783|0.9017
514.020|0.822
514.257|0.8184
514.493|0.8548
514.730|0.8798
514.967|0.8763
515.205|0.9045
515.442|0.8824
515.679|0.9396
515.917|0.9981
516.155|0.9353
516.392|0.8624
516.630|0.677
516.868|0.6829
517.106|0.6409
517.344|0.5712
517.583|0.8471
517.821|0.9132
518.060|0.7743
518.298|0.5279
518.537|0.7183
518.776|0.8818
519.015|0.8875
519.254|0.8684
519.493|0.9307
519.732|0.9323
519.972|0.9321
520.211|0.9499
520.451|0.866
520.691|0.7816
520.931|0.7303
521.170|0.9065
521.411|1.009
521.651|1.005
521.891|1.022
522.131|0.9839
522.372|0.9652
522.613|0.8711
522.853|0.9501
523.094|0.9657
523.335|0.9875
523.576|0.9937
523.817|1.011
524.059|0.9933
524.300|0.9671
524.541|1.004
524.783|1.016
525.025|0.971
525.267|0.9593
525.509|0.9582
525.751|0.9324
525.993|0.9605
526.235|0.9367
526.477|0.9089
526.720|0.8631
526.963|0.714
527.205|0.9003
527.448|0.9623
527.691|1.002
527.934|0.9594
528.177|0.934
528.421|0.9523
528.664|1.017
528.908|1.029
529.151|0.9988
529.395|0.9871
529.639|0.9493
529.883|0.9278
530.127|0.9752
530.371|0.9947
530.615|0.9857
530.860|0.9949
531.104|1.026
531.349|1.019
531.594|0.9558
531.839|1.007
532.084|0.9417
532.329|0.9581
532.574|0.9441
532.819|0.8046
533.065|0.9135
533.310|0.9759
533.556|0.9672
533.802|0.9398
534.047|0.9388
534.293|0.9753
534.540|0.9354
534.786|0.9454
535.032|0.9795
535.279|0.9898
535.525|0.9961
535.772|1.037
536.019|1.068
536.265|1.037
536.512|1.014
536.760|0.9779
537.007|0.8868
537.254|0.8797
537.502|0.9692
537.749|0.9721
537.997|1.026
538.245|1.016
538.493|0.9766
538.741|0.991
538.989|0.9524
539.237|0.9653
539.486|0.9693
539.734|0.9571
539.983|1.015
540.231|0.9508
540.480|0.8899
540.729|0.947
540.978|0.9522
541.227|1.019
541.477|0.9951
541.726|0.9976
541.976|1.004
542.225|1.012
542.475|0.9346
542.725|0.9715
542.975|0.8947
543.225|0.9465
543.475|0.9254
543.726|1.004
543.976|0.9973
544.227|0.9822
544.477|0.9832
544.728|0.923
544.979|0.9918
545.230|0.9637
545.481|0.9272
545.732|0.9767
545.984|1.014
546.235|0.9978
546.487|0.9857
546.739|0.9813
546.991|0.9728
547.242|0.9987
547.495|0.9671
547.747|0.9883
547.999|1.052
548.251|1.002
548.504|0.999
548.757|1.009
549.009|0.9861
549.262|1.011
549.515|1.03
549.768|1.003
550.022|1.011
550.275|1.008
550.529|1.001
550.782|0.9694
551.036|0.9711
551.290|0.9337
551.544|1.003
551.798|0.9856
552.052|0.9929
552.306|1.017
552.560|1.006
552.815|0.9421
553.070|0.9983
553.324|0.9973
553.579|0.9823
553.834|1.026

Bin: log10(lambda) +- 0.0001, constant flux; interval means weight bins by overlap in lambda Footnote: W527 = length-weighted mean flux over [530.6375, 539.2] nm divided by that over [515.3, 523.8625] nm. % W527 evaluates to 1.11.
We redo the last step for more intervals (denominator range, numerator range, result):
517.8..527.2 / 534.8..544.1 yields 1.07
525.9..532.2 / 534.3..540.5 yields 1.02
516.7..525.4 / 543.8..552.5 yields 1.11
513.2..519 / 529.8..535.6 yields 1.17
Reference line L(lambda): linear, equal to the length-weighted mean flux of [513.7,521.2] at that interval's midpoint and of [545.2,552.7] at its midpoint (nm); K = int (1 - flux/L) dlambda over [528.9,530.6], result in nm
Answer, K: -0.156 nm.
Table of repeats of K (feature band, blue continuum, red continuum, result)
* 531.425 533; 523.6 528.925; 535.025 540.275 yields 0.05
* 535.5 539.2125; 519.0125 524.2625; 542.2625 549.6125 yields -0.08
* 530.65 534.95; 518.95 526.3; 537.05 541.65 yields 0.01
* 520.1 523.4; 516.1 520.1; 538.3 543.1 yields -0.41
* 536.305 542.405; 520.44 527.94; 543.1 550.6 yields -0.01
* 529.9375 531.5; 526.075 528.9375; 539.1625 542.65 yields -0.09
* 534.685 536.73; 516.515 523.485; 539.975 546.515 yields -0.16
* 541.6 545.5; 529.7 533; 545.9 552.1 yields 0.07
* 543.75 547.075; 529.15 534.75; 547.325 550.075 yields 0.06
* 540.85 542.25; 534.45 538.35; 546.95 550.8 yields -0.01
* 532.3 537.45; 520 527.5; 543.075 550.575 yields 0.00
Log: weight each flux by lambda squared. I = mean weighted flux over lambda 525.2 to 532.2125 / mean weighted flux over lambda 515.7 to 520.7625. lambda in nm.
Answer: 1.21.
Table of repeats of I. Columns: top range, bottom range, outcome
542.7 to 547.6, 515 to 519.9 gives 1.31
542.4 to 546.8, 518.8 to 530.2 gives 1.11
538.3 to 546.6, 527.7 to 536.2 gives 1.04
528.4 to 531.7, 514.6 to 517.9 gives 1.26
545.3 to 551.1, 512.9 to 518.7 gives 1.36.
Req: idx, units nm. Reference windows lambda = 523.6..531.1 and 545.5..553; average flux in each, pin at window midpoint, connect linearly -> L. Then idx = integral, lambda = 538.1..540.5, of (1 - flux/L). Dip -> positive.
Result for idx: 0.01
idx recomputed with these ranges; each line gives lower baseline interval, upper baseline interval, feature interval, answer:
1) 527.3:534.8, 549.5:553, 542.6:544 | 0.04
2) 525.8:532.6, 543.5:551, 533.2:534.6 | 0.01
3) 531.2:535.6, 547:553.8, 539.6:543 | 0.01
